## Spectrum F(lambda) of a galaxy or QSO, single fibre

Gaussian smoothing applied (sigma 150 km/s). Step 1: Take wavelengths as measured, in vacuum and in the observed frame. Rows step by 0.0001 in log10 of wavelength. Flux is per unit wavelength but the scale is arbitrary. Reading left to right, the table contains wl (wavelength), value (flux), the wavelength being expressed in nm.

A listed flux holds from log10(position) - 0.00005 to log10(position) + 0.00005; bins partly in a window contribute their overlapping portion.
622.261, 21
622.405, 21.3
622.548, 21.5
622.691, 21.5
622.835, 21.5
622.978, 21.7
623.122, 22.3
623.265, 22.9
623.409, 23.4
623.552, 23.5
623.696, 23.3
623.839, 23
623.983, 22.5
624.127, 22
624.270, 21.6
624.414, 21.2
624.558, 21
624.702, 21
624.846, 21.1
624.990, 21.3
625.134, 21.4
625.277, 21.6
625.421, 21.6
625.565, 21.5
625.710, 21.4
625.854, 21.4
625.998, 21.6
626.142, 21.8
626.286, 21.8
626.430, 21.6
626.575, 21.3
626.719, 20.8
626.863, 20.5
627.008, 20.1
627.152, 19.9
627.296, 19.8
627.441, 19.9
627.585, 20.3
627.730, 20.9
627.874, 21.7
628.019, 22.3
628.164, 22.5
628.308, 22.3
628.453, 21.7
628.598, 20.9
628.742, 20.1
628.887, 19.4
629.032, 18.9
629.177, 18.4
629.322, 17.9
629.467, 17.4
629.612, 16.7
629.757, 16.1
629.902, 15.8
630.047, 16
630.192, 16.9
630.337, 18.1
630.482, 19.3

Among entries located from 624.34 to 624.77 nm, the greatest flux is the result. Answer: 21.2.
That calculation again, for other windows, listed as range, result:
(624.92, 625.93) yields 21.6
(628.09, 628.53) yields 22.5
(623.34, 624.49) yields 23.5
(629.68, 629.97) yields 16.1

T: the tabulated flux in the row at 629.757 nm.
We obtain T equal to 16.1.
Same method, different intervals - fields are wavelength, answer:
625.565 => 21.5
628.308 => 22.3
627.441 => 19.9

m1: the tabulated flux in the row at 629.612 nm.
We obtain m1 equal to 16.7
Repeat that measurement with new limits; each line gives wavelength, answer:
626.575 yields 21.3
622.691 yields 21.5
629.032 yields 18.9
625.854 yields 21.4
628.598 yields 20.9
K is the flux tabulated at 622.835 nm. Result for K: 21.5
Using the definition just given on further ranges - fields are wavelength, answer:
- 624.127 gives 22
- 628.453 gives 21.7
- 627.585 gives 20.3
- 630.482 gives 19.3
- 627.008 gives 20.1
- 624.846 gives 21.1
